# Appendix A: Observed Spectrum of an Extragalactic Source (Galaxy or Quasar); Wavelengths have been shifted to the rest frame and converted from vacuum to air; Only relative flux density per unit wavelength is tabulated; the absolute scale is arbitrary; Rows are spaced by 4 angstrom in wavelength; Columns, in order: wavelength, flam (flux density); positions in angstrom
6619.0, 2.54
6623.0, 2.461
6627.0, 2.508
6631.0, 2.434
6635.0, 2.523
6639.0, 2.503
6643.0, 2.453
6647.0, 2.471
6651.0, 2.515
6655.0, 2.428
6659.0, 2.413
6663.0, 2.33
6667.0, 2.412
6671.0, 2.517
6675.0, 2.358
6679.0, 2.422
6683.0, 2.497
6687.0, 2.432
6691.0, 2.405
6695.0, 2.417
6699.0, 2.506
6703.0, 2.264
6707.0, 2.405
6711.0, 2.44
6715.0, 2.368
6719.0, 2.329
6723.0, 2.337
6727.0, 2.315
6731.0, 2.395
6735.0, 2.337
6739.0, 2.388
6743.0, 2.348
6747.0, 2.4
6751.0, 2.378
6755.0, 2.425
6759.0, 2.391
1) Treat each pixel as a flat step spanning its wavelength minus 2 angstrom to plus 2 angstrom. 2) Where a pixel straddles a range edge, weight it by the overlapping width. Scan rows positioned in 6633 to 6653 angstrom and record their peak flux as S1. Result 2.523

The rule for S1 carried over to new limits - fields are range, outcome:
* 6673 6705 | 2.506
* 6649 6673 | 2.517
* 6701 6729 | 2.44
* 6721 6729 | 2.337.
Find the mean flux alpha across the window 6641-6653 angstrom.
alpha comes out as 2.48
